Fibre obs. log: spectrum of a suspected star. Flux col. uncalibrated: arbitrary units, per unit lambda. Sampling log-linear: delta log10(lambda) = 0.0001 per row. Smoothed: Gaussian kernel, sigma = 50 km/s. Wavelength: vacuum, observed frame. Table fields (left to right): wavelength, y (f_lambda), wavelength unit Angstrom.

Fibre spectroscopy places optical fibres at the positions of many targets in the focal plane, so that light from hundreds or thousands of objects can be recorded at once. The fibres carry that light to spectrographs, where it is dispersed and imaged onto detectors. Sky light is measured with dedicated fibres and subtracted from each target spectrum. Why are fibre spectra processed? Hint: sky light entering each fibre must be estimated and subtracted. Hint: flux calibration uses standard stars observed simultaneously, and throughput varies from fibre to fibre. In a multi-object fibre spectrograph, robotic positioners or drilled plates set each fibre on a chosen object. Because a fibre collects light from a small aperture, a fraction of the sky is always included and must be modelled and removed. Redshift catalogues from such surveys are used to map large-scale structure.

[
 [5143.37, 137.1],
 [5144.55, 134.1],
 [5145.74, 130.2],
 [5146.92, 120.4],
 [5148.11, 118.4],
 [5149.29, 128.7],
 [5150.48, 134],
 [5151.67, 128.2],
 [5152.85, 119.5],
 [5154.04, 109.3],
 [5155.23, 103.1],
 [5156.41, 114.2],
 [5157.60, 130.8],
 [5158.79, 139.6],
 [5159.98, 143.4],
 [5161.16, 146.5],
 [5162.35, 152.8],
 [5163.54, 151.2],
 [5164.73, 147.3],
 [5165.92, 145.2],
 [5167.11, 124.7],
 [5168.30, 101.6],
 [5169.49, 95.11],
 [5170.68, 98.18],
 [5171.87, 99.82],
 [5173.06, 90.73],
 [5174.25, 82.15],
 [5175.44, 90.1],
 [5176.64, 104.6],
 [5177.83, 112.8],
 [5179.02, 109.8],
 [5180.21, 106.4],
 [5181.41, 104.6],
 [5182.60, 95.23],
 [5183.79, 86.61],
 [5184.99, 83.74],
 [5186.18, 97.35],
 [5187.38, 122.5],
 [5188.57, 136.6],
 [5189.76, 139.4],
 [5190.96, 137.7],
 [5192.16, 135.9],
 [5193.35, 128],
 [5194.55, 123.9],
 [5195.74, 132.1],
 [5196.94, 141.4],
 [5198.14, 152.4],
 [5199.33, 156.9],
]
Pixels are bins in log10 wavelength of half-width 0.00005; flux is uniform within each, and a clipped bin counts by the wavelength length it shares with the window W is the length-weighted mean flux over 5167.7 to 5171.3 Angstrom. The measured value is 98.4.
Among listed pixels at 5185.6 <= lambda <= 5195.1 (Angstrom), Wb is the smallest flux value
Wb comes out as 97.35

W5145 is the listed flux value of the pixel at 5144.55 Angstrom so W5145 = 134.1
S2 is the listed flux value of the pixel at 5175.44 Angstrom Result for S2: 90.1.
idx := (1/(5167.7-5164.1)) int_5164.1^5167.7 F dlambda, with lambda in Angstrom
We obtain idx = 139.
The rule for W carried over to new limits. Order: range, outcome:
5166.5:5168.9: 113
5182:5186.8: 90.8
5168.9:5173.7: 95.9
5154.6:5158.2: 116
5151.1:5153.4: 124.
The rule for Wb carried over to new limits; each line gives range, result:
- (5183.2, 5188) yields 83.74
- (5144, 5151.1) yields 118.4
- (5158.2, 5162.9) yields 139.6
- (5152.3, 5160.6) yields 103.1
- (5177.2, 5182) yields 104.6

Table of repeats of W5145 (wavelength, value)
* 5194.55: 123.9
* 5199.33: 156.9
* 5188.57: 136.6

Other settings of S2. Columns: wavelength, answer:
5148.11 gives 118.4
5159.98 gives 143.4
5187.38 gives 122.5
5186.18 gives 97.35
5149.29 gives 128.7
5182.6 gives 95.23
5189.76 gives 139.4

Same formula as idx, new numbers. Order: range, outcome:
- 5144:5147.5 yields 128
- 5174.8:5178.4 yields 102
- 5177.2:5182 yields 108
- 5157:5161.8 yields 140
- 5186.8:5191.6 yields 134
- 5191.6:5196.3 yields 130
